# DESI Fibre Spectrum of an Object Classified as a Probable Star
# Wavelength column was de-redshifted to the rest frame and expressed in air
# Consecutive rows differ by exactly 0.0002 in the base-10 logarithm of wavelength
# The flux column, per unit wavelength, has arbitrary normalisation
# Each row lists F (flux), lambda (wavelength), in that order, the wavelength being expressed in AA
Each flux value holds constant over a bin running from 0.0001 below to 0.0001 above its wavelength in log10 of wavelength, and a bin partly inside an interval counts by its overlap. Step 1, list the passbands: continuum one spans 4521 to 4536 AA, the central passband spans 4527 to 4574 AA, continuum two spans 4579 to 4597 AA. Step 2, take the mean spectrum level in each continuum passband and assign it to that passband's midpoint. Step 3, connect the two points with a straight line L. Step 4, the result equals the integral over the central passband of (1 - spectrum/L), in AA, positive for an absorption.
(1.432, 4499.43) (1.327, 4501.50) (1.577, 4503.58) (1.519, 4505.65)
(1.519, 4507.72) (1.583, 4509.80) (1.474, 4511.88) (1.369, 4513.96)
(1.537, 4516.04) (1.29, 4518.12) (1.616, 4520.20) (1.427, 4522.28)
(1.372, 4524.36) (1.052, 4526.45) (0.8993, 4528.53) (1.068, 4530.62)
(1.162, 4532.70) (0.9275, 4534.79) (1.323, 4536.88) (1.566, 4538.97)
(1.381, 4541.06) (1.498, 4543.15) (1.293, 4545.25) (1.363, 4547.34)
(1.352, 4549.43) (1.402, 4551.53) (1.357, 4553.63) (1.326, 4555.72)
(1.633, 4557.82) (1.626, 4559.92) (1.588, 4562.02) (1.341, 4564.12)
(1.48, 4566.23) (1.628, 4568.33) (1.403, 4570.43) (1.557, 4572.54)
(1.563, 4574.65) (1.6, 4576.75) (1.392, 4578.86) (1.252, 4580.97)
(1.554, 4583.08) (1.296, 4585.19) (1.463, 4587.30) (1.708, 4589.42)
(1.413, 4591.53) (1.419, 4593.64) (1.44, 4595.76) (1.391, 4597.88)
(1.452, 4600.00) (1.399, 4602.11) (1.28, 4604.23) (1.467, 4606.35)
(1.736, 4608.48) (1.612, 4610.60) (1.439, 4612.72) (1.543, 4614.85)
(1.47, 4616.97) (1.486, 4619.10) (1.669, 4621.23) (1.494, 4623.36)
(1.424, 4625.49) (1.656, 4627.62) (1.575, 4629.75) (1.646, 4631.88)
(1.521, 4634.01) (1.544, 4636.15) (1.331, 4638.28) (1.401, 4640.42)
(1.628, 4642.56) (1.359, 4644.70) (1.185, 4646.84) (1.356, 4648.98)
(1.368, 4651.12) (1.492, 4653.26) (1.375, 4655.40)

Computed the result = -4.3 AA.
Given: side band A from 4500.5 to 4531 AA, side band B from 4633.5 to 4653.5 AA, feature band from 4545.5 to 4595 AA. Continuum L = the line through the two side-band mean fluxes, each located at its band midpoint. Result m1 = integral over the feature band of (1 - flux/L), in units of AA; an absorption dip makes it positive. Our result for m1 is -2.4 AA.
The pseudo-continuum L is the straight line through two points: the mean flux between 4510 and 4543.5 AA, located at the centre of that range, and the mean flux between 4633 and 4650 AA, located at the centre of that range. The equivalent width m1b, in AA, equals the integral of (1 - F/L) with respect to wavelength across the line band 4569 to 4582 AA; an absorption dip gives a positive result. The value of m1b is -1.1 AA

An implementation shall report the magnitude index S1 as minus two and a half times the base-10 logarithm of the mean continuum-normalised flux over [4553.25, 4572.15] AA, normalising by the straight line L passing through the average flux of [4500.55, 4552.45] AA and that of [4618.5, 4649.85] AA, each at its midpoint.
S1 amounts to -0.07 mag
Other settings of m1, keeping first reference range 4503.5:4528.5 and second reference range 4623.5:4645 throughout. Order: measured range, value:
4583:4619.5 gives 0.32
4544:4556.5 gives 0.81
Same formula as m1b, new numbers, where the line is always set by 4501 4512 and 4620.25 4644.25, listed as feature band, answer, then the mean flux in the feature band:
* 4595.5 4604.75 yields 0.79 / 1.4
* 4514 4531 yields 2.43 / 1.3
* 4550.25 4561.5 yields 0.34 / 1.47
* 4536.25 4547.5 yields 0.78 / 1.41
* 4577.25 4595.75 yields 0.98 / 1.44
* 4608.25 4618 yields -0.12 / 1.55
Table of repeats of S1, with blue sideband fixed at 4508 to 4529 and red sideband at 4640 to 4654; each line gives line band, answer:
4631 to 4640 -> -0.08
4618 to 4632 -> -0.12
